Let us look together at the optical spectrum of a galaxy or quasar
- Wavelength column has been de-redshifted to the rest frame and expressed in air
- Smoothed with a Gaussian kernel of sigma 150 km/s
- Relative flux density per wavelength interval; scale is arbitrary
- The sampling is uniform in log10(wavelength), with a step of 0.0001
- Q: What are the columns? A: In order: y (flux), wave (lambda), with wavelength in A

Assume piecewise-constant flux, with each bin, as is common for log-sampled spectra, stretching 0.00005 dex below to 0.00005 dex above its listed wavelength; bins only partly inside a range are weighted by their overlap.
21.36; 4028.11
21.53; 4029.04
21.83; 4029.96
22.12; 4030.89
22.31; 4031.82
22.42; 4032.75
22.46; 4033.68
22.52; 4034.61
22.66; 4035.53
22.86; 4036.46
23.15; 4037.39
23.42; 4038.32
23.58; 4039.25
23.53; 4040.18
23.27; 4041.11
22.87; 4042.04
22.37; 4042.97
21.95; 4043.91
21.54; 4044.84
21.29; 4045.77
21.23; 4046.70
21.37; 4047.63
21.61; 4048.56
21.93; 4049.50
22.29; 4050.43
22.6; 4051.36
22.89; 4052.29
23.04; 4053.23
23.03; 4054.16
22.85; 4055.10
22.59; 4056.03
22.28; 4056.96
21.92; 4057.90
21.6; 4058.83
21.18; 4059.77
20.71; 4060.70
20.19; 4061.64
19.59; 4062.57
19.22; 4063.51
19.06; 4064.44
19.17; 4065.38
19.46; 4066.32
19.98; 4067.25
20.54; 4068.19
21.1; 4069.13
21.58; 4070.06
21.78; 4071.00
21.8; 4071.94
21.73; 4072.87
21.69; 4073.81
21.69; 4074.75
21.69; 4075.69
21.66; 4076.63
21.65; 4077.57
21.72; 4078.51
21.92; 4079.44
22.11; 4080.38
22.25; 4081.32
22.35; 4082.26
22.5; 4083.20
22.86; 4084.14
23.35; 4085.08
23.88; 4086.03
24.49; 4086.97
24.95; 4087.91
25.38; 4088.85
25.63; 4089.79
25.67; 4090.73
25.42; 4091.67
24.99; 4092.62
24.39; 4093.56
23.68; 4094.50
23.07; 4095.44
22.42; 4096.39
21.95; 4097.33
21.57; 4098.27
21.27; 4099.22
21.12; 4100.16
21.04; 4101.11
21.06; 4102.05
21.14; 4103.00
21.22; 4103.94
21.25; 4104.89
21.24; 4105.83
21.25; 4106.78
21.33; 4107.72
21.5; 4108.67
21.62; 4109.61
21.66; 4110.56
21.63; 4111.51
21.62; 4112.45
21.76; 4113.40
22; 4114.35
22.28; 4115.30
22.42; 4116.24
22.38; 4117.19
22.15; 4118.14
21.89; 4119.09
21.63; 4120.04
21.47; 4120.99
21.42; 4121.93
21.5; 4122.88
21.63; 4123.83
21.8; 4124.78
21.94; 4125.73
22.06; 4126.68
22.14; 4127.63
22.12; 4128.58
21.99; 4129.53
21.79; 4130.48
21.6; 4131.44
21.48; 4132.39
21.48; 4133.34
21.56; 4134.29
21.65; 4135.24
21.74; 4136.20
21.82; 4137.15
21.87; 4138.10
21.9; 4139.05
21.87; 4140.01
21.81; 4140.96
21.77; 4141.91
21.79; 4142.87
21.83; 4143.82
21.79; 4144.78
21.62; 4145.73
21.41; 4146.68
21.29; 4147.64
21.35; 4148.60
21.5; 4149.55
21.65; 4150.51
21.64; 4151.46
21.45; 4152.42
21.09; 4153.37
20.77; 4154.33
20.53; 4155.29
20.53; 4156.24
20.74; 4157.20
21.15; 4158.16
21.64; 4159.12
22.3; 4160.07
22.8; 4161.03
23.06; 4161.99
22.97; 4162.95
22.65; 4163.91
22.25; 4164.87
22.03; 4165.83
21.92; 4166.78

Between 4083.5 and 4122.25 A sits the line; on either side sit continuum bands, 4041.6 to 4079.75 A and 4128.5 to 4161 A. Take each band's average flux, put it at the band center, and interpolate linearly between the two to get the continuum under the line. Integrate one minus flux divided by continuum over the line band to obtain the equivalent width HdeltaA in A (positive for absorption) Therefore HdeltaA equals -1.8 A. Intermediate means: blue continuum 21.5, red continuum 21.6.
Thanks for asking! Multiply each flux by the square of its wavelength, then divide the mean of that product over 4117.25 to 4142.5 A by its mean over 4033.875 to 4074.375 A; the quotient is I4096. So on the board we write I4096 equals 1.0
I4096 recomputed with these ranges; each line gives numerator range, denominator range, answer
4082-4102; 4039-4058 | 1.07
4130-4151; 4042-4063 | 1.04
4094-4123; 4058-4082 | 1.05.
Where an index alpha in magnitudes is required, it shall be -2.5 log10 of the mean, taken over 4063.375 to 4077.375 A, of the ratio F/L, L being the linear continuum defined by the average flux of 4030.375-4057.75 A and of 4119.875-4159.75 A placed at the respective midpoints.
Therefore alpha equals 0.07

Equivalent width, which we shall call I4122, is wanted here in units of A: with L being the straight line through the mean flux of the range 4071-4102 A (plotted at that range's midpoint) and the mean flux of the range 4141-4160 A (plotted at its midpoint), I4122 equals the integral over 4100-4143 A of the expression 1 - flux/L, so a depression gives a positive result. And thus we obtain 0.7 A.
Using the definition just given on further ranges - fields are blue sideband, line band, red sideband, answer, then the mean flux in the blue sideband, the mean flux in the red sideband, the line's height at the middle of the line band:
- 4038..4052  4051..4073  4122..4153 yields 0.97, 22.3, 21.7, 22.2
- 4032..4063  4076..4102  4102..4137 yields -1.34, 22.2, 21.7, 21.9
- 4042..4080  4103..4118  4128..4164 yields -0.06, 21.5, 21.7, 21.6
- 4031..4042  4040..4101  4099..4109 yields -0.41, 22.9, 21.2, 22.1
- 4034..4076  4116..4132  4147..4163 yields -0.21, 21.7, 21.5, 21.6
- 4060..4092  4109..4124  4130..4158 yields -0.08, 22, 21.5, 21.7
